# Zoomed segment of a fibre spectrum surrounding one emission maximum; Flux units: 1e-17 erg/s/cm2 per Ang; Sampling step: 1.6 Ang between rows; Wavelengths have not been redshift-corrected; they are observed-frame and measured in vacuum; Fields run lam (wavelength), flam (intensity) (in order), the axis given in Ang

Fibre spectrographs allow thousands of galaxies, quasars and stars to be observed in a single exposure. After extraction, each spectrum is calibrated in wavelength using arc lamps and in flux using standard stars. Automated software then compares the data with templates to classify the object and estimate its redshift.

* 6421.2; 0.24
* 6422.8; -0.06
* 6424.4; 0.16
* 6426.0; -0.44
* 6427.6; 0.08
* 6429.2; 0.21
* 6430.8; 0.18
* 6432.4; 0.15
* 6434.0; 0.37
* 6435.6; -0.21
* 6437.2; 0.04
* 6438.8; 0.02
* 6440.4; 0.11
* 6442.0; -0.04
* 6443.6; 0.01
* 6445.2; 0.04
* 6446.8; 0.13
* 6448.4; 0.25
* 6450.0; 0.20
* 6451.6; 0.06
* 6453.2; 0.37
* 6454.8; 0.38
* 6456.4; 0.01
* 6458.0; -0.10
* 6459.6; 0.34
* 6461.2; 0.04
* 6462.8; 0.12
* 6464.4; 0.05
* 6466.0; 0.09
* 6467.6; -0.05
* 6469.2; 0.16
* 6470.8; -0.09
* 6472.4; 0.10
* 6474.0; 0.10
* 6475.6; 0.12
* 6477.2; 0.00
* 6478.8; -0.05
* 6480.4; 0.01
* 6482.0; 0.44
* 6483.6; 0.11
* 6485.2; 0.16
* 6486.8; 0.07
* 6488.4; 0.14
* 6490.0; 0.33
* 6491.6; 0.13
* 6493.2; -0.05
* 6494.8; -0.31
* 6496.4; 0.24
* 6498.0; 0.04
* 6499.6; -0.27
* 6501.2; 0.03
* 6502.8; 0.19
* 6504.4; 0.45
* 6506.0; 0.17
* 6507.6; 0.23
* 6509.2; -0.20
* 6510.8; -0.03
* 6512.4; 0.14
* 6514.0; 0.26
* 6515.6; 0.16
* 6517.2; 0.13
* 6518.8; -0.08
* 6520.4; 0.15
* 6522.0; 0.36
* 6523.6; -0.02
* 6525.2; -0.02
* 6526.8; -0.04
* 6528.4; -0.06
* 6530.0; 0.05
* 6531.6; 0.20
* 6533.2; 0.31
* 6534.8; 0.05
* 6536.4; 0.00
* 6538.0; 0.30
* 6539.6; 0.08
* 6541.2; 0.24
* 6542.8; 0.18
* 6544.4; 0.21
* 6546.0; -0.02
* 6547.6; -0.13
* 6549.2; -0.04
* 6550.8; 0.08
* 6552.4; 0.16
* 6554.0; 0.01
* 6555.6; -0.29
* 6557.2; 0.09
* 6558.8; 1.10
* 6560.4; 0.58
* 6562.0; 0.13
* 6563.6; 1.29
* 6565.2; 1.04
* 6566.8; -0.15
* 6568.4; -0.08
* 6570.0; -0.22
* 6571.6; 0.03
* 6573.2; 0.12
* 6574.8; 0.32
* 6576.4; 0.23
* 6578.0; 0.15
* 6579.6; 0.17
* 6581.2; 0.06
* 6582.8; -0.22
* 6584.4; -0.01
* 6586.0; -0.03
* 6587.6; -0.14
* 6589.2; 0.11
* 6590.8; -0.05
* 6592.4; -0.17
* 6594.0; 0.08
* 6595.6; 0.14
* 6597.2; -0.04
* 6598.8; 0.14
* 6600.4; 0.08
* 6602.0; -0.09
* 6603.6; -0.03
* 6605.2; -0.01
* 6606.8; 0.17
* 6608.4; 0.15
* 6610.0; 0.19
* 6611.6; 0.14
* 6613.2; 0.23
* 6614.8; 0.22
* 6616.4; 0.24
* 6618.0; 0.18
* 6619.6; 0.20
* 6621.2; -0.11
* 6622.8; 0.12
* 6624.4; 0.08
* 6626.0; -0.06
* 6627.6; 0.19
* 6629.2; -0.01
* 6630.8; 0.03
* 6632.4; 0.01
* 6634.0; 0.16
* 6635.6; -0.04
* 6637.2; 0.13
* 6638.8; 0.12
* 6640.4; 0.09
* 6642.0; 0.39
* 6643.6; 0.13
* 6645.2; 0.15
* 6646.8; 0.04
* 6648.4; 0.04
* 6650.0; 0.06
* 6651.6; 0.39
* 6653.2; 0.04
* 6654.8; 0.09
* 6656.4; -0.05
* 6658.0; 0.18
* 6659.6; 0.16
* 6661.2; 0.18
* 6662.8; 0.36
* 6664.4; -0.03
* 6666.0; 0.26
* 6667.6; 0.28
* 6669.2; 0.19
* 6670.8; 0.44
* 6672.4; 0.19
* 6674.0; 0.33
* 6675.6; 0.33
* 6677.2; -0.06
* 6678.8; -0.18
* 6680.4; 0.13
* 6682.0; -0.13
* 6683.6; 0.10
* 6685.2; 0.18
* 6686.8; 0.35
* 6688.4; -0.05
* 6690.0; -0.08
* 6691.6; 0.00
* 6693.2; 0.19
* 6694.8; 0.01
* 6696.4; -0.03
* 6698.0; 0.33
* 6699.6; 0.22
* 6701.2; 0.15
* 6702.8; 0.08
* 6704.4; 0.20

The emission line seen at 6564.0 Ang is [O II]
